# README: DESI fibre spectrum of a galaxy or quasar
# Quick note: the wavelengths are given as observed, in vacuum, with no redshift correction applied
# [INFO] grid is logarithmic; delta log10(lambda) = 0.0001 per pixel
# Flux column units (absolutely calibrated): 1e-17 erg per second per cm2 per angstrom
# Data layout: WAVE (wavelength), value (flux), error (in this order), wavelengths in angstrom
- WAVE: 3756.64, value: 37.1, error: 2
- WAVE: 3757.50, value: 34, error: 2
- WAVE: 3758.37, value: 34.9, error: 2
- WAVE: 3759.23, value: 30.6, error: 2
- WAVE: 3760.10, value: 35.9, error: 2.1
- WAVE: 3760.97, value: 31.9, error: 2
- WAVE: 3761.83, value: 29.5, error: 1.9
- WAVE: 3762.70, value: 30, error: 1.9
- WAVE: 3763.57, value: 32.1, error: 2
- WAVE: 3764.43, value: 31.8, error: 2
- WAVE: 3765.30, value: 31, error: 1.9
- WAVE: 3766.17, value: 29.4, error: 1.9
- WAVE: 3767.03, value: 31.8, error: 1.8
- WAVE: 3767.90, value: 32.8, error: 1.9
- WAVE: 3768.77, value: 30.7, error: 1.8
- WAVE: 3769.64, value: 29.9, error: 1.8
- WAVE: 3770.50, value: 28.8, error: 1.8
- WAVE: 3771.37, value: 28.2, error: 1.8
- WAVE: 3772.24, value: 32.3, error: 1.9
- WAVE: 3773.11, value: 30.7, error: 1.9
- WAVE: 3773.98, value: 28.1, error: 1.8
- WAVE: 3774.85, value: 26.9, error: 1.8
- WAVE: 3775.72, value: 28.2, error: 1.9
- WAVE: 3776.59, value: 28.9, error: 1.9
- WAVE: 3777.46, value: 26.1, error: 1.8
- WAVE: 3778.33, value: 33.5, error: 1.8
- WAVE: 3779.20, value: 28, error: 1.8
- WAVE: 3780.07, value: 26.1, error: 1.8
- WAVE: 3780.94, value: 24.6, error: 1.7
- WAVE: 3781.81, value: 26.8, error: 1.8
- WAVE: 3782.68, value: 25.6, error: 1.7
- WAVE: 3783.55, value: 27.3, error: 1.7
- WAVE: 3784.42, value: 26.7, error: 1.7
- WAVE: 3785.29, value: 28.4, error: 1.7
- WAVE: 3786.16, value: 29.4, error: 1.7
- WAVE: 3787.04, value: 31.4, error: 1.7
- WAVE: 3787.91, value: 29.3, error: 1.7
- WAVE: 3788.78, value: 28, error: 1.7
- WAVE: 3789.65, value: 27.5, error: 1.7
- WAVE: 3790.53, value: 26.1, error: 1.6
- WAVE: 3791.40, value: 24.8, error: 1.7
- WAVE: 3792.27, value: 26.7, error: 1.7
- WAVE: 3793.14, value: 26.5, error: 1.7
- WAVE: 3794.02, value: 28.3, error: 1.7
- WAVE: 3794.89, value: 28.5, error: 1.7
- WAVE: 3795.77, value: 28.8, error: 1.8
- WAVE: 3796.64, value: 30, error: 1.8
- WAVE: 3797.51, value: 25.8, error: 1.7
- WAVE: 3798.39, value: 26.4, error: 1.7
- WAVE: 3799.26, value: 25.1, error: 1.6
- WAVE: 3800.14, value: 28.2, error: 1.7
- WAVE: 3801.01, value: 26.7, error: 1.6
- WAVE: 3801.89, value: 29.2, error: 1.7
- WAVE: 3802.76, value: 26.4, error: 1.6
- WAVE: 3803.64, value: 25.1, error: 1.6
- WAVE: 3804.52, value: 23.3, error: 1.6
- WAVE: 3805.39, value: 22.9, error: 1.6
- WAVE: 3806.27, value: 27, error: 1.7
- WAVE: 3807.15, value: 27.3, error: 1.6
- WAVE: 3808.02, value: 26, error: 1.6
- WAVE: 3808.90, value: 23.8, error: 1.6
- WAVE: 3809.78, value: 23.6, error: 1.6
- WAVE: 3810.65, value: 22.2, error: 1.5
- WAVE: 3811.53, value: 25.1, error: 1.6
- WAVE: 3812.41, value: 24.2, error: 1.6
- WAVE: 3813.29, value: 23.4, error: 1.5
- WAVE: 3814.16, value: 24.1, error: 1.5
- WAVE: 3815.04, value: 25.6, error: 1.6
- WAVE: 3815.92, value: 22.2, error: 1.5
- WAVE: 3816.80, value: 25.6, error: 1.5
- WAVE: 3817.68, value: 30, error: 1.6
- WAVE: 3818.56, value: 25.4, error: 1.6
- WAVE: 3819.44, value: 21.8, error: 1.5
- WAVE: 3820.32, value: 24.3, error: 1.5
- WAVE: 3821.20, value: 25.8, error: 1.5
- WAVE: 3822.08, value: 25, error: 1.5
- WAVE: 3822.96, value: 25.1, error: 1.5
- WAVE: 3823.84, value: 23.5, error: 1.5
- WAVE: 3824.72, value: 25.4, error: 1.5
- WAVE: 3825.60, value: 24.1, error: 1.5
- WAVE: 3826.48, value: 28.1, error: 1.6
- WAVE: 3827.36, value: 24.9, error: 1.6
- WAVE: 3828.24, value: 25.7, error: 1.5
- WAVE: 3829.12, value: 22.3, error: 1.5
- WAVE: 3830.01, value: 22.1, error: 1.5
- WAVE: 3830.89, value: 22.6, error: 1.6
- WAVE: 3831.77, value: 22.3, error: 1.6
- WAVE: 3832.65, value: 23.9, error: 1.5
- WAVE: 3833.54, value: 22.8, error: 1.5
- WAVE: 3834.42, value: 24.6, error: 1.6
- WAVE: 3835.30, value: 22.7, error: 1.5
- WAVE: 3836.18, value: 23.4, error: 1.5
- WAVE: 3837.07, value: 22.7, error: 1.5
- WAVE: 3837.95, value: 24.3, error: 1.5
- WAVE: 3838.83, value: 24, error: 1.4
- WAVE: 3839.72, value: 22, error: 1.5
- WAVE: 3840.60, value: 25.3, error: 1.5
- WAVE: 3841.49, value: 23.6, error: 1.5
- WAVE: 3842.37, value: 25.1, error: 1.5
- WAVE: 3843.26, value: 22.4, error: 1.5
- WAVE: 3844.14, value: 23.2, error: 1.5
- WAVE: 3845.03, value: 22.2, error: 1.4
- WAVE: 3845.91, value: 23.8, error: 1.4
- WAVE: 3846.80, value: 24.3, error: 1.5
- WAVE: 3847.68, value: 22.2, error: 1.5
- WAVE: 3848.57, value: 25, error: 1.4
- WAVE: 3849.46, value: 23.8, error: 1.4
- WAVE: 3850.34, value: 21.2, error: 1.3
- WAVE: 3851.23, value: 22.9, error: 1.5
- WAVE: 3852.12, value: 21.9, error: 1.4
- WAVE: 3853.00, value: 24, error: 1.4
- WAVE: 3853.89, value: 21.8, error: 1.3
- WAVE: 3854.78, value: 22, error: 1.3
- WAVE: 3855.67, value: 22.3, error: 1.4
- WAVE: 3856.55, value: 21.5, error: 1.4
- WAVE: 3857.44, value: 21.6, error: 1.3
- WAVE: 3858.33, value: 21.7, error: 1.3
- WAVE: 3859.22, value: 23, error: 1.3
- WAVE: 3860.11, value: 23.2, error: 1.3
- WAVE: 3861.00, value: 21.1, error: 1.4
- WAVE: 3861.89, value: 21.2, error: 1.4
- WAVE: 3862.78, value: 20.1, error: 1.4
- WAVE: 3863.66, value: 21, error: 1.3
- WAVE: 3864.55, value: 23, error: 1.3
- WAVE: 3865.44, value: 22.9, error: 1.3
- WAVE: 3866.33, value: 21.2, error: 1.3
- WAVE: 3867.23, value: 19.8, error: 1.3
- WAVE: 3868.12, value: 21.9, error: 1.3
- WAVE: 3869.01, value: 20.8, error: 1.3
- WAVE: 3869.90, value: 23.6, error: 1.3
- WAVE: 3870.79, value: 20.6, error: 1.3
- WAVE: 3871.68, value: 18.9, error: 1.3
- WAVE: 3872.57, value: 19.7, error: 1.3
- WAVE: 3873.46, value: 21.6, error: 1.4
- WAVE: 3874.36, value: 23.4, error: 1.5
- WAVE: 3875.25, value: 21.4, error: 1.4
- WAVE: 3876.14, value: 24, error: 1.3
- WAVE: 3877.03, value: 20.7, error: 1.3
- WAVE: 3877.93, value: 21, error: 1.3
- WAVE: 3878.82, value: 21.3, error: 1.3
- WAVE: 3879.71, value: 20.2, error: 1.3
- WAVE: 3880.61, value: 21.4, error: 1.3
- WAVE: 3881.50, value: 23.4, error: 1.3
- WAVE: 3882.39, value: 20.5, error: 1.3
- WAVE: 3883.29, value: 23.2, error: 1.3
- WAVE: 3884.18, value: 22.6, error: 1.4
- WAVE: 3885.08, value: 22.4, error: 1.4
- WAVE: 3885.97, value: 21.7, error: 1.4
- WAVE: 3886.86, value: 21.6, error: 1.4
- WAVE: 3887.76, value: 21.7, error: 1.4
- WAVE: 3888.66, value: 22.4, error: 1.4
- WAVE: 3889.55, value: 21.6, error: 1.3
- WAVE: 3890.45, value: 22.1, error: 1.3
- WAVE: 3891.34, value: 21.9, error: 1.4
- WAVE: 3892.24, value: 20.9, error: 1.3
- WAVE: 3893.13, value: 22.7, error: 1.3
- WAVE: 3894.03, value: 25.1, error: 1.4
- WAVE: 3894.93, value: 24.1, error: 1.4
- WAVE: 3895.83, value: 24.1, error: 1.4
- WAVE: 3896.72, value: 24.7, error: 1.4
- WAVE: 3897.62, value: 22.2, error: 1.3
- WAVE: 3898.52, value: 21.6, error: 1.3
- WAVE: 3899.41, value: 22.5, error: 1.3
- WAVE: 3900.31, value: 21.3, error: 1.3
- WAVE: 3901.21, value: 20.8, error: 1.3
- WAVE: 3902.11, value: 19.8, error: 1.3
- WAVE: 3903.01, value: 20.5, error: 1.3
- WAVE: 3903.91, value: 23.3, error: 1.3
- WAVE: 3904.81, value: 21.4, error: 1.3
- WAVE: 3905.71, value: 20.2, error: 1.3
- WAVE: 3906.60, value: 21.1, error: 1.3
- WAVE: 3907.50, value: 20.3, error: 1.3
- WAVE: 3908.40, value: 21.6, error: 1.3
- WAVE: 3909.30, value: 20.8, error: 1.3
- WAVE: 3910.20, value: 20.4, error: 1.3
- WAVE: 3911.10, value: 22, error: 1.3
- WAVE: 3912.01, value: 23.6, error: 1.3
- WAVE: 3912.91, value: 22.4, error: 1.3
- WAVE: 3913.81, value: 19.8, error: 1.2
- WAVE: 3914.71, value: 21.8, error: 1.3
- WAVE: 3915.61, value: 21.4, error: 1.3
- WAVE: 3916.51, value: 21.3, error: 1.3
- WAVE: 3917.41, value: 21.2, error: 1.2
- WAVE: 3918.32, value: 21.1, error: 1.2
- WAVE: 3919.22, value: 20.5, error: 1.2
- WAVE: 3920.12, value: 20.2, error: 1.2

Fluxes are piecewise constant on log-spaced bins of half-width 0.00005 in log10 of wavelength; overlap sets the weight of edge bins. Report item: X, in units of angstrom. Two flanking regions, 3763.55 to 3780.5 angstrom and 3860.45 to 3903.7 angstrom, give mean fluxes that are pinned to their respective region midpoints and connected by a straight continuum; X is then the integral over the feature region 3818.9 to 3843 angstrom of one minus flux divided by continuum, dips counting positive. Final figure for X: 1.4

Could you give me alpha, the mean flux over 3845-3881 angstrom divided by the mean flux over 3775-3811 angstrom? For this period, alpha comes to 0.81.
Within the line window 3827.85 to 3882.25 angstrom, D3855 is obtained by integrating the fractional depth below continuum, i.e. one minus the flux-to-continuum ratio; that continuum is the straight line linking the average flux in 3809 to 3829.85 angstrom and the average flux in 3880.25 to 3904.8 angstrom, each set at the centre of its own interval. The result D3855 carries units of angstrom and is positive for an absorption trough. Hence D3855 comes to 2.4 angstrom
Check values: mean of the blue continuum 24.6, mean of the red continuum 22.2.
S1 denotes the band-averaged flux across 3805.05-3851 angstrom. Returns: 24.1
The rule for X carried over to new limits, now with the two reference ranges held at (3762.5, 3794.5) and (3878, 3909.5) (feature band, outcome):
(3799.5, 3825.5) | 1.6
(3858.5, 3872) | 1.2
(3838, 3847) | 0.5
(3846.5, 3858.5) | 0.9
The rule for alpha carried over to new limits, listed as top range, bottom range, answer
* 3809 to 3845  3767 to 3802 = 0.86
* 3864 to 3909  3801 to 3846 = 0.90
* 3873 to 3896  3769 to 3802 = 0.79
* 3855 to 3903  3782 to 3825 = 0.84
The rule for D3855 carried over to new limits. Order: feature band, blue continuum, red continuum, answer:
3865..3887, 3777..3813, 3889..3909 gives 1.38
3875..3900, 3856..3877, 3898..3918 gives -0.92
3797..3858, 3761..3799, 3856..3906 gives 3.06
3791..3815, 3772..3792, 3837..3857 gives 0.48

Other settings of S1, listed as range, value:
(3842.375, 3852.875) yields 23.1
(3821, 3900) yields 22.7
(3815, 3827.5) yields 25.1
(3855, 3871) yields 21.7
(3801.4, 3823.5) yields 25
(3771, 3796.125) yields 28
